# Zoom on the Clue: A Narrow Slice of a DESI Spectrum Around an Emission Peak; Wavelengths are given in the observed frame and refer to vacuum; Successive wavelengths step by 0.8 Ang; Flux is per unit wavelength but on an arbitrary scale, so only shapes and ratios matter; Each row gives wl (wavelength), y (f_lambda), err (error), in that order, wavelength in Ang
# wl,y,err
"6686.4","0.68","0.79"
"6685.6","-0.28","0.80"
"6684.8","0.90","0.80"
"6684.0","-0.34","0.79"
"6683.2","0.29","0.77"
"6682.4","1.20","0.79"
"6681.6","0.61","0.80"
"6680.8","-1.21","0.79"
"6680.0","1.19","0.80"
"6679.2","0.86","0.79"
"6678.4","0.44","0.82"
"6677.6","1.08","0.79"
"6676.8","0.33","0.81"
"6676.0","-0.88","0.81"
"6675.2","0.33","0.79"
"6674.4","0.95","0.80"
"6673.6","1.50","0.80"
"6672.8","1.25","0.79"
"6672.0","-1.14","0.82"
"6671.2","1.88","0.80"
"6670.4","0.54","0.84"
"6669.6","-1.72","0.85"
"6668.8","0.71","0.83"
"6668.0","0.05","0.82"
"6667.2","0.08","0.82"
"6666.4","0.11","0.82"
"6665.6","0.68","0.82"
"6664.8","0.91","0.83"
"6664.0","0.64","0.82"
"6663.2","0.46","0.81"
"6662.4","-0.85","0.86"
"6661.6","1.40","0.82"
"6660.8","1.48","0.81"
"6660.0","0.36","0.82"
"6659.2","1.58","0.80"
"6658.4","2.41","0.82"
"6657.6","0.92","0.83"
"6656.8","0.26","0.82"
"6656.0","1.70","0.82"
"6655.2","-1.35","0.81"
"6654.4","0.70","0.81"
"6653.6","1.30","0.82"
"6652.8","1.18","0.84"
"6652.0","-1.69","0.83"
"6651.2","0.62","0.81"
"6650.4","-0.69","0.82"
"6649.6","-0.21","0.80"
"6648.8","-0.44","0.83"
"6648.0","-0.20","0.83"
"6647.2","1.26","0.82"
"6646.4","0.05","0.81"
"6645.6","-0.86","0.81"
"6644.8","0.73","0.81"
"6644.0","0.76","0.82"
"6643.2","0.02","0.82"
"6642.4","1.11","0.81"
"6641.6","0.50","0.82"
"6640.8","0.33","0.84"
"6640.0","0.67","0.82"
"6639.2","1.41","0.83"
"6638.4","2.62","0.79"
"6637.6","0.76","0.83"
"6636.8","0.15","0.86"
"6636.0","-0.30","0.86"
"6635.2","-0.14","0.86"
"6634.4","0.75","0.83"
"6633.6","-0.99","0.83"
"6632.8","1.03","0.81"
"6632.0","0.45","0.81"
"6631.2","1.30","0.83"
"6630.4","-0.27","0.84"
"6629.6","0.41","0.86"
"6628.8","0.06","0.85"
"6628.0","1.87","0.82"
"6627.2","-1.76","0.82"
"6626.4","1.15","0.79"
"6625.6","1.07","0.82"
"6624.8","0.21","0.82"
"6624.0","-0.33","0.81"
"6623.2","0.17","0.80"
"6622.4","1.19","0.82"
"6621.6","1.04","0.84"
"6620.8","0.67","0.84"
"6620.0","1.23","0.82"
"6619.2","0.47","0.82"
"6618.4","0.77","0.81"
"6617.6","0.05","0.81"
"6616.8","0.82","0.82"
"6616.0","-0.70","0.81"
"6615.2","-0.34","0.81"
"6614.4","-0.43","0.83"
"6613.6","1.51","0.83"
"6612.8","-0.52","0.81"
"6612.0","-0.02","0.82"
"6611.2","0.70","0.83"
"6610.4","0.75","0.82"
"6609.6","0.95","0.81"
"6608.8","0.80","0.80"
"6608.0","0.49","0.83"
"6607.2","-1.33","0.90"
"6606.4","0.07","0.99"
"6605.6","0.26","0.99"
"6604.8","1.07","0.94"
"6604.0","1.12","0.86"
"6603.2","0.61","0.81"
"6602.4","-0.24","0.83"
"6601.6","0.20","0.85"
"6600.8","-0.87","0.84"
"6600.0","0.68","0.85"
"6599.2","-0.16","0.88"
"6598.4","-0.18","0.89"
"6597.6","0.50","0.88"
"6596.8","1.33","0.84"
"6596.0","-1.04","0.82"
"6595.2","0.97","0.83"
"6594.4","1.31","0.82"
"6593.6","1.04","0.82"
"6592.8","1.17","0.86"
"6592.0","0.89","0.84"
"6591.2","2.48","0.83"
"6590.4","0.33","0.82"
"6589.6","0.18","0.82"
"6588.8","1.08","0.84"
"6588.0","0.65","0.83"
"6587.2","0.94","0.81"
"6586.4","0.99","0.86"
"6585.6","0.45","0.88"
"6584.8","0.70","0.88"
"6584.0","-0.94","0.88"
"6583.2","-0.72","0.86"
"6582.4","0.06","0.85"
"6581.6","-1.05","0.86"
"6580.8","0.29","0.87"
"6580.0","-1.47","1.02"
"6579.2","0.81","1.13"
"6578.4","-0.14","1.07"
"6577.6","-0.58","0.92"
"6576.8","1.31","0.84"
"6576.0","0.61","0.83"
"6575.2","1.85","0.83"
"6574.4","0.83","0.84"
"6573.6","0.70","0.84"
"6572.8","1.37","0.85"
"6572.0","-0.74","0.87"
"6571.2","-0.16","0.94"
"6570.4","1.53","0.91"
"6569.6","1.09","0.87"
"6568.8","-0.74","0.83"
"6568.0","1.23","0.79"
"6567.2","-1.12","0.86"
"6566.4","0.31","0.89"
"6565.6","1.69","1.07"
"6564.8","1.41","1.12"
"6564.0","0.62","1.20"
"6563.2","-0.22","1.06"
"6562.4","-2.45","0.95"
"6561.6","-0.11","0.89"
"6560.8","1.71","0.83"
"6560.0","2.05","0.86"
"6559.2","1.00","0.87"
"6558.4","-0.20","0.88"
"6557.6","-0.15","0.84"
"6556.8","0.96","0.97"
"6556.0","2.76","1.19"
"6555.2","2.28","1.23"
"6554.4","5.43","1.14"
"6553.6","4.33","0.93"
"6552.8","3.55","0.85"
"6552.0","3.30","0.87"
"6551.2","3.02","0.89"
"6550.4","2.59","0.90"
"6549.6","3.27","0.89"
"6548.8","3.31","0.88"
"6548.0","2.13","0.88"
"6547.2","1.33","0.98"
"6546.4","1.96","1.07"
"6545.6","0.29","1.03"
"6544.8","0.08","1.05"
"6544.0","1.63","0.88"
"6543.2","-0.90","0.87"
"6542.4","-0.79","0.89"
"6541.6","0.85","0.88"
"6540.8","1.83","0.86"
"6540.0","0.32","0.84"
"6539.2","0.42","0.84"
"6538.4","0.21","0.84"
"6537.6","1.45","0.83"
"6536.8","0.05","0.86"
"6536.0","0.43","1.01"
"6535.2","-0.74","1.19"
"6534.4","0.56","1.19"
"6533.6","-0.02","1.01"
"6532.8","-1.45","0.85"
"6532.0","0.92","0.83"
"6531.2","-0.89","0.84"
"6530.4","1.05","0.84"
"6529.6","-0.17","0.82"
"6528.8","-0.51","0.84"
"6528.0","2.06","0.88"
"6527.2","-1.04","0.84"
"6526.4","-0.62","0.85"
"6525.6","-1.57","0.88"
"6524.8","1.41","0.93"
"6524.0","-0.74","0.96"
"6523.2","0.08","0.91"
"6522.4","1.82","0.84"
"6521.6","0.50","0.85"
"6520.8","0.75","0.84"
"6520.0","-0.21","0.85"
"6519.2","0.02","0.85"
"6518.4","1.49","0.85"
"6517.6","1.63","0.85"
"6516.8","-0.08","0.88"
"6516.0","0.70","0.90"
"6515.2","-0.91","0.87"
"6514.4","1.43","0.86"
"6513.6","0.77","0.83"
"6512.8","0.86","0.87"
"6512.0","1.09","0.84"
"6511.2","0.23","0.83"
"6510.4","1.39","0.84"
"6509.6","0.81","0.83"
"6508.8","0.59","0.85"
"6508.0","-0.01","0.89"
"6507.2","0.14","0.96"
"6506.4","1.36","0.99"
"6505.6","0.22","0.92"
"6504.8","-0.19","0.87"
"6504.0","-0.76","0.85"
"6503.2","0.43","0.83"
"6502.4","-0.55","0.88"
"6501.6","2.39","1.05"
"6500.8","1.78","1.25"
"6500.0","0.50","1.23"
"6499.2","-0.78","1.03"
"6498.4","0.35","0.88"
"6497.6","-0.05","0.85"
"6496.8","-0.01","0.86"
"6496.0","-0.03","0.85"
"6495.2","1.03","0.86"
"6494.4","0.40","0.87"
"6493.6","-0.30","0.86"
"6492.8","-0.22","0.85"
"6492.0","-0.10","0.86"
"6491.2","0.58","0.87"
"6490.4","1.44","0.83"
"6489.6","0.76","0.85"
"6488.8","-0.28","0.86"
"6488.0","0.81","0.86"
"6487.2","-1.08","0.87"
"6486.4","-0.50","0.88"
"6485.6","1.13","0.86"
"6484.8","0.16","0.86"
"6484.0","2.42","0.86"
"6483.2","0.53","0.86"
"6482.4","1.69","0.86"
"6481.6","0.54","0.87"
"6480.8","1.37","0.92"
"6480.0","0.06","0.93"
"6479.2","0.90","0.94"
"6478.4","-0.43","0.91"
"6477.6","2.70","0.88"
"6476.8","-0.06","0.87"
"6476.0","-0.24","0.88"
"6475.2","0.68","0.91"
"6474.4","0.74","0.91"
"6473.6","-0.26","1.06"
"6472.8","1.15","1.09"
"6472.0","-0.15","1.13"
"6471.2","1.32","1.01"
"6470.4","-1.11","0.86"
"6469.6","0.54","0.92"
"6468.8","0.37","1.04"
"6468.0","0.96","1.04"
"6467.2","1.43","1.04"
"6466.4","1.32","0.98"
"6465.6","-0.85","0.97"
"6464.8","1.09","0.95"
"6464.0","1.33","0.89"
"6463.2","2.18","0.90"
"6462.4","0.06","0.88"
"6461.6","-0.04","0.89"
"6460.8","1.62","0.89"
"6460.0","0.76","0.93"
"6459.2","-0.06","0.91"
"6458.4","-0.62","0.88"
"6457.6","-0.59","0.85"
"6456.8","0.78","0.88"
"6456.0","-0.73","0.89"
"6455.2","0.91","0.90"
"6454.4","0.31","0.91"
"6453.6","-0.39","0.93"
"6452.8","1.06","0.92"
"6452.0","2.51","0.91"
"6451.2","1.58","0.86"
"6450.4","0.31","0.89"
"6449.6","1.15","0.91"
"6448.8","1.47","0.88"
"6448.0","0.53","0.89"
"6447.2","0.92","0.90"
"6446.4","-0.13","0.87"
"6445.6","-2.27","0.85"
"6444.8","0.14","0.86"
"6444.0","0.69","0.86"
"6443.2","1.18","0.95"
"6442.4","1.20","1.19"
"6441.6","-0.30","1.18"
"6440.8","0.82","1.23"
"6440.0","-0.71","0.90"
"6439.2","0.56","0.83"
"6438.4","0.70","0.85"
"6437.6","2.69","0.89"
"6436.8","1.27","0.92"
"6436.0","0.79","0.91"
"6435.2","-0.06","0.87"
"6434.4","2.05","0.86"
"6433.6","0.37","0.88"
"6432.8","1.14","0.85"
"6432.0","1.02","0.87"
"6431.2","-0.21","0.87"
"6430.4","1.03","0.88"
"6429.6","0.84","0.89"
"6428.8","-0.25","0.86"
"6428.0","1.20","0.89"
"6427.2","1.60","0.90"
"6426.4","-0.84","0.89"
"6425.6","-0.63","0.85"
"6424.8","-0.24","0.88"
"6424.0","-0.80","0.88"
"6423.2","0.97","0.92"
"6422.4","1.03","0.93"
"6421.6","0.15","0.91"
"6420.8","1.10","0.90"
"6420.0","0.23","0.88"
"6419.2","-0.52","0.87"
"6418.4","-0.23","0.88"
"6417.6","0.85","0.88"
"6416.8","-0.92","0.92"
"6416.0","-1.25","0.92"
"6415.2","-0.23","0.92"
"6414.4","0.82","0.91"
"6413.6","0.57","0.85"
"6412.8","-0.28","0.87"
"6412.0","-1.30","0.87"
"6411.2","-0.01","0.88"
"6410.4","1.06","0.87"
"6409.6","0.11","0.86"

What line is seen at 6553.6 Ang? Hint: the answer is [O II] 3727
